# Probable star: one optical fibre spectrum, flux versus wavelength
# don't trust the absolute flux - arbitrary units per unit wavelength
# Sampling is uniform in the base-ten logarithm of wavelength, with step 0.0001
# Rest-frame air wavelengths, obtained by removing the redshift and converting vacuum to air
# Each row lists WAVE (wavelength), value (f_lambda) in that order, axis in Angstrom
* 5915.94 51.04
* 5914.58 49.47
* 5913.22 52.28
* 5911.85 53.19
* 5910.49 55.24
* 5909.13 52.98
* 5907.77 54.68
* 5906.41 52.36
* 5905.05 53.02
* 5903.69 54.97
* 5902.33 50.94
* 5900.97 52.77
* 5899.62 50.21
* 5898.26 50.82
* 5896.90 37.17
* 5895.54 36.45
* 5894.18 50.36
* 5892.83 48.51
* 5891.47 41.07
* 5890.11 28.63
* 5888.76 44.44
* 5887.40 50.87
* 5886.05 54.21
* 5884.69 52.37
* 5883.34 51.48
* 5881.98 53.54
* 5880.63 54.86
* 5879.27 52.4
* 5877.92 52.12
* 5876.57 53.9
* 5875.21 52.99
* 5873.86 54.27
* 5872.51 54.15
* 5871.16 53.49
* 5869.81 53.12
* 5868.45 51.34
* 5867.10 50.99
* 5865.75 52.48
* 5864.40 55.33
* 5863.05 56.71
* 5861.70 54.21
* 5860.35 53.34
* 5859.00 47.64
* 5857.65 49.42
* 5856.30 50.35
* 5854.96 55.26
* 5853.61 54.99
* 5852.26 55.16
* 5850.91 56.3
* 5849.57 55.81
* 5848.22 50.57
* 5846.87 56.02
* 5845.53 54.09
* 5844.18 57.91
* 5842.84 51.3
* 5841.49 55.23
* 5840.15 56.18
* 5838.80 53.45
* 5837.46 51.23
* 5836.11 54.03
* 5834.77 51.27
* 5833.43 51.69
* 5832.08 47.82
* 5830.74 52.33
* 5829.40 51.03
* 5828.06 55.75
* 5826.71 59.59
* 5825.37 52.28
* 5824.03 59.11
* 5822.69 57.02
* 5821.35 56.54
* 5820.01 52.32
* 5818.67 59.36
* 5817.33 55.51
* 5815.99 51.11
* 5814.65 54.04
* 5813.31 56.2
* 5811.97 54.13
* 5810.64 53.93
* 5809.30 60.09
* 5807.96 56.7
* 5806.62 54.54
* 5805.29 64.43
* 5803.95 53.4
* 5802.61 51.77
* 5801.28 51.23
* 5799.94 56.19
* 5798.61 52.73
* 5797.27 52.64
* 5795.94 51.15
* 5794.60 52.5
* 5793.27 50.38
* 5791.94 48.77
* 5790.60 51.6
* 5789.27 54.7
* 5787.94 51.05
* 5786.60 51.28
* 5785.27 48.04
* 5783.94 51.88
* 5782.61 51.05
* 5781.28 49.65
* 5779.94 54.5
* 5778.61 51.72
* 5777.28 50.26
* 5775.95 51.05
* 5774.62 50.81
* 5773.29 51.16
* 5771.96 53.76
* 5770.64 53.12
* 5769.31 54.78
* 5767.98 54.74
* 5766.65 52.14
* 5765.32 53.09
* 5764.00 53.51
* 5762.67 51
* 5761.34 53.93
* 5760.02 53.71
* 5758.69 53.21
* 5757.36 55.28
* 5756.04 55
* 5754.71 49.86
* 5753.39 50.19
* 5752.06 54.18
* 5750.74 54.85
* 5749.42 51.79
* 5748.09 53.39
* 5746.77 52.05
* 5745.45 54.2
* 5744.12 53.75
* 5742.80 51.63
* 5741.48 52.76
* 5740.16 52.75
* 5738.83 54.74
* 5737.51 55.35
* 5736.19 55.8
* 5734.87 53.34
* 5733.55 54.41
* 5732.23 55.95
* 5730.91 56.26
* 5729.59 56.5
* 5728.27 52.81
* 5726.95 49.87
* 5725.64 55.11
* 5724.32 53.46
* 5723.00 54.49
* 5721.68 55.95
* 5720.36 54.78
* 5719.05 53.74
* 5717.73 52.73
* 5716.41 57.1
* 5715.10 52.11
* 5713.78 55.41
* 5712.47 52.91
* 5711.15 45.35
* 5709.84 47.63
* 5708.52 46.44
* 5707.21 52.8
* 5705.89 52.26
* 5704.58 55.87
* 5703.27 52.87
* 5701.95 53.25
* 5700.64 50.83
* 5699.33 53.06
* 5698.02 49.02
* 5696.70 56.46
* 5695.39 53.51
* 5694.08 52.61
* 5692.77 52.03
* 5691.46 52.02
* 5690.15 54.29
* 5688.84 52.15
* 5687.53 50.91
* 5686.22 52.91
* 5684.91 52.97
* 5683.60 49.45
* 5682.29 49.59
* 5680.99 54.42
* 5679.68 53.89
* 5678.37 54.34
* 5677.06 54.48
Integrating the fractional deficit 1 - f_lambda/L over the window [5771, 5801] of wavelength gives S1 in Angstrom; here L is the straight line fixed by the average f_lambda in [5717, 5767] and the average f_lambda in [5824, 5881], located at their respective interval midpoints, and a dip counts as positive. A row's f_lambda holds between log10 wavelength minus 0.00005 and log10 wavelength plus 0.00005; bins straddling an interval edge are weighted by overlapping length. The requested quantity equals 1.05 Angstrom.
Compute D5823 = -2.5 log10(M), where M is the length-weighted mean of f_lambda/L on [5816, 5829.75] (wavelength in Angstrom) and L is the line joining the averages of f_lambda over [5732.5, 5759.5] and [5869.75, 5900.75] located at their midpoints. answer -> -0.09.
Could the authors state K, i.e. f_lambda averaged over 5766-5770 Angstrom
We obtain 53.8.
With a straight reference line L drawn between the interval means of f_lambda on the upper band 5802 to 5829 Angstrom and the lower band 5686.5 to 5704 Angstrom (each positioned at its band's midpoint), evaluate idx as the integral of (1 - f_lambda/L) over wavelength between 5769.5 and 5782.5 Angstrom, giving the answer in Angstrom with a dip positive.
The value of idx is 0.69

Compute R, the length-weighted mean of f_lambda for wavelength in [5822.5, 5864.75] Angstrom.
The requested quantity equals 53.8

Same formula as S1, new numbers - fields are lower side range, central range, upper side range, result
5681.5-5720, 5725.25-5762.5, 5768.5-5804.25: -1.1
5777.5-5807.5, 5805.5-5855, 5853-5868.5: -1.9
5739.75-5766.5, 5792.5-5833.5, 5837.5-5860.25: -0.8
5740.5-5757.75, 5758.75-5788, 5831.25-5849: 0.5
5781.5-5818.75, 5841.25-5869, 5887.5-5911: -1.7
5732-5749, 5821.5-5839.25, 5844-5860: 0.0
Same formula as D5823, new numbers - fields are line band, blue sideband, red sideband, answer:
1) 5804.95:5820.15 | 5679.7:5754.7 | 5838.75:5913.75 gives -0.08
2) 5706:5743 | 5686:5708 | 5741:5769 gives -0.01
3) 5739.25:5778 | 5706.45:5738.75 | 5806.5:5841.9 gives 0.02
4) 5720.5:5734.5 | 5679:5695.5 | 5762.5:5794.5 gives -0.05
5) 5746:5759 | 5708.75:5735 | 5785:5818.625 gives 0.01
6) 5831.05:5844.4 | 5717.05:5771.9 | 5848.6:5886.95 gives 0.01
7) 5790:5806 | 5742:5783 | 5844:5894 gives -0.01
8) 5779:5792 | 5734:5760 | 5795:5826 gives 0.06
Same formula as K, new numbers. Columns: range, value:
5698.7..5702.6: 52.4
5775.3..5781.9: 51.4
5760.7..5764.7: 52.8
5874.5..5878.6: 53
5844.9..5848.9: 53.5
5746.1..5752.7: 53.3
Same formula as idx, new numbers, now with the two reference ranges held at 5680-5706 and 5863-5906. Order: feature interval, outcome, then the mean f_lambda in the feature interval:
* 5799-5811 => -1.08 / 55.8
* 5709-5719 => 0.08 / 51.9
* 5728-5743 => -0.70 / 54.5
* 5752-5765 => -0.29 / 52.9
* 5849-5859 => -0.56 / 53.5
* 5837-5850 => -0.89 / 54.2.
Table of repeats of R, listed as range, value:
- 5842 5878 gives 53.5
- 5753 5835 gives 53.3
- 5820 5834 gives 54.2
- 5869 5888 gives 53.1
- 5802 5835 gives 54.9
